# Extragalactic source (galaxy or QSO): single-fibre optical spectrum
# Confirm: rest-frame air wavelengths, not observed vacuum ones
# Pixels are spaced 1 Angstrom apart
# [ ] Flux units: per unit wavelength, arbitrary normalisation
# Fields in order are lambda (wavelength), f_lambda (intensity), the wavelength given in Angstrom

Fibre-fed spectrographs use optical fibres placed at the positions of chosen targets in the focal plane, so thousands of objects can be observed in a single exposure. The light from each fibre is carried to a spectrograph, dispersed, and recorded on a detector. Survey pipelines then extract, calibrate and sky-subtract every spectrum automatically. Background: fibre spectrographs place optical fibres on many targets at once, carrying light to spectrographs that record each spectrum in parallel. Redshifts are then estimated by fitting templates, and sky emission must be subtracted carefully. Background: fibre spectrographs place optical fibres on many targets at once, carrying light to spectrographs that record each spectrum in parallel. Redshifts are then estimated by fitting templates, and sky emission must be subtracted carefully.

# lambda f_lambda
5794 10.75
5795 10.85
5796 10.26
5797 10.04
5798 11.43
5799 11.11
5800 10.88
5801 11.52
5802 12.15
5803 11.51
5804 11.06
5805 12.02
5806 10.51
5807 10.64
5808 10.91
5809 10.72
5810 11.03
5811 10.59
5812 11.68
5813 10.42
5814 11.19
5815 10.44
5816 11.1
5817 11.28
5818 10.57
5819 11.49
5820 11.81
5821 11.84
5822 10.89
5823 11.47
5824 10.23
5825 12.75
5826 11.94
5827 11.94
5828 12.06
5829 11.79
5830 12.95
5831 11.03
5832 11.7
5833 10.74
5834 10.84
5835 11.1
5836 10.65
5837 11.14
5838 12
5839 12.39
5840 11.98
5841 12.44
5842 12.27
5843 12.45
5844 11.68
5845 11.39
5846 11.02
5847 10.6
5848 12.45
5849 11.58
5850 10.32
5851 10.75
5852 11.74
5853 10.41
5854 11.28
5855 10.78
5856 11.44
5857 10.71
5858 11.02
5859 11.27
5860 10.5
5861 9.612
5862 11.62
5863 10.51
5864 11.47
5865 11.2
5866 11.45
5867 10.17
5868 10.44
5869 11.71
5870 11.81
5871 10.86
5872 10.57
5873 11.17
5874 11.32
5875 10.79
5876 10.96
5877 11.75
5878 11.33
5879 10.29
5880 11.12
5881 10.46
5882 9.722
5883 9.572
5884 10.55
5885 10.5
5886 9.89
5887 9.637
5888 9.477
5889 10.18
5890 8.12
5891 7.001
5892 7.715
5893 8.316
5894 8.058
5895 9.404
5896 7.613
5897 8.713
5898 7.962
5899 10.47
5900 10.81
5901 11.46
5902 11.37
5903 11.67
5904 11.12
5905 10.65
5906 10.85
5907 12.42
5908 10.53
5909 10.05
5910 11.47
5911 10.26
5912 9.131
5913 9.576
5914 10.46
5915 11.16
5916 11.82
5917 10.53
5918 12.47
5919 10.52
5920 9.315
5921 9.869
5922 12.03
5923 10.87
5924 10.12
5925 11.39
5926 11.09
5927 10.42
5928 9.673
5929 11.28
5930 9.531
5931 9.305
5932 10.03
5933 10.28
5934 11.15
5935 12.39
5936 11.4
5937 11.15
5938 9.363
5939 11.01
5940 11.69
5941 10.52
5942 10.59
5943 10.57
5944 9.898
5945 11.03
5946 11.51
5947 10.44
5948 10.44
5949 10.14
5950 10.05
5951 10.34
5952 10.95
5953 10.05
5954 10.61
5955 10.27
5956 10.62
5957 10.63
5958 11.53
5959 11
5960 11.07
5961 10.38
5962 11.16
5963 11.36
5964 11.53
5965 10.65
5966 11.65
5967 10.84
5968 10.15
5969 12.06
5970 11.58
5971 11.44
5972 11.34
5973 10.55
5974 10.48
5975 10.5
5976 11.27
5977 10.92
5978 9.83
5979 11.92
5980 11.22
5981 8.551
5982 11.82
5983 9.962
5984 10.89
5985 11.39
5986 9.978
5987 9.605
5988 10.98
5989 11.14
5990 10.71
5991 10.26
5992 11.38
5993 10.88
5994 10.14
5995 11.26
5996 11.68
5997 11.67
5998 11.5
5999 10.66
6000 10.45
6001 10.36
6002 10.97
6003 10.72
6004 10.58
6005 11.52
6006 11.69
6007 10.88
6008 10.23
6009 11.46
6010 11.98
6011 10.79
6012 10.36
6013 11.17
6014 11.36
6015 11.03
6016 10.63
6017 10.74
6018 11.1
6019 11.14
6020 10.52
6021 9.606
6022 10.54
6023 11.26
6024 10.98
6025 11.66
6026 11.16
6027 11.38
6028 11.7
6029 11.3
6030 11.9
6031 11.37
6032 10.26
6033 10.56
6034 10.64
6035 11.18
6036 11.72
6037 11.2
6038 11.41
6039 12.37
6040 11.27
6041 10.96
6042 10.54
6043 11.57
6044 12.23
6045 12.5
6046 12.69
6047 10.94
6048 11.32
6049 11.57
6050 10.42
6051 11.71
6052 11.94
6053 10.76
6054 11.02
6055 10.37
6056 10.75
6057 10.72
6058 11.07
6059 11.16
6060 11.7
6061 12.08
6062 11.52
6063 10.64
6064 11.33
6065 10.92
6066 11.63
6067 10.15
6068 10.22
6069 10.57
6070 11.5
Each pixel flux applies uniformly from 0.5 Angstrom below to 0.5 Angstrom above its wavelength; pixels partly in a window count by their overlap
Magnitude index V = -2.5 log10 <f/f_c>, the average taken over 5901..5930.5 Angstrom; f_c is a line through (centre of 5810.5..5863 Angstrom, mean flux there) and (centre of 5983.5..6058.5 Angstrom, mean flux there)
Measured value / 0.05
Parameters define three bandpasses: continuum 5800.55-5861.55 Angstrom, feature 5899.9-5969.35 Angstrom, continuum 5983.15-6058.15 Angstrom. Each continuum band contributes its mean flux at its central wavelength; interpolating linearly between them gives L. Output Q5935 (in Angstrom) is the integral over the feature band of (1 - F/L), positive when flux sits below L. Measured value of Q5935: 2.56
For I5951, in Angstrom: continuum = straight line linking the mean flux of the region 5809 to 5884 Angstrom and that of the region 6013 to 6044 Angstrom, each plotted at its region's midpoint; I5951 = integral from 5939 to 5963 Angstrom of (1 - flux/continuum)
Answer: 0.99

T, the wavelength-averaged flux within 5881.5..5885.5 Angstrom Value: 10.1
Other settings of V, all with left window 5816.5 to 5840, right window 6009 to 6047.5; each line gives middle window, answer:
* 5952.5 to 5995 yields 0.046 mag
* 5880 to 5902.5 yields 0.206 mag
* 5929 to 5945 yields 0.071 mag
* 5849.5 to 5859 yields 0.050 mag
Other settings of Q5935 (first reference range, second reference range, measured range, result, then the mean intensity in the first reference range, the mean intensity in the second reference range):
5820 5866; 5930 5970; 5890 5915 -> 2.64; 11.4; 10.8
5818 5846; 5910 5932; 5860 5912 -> 3.11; 11.6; 10.5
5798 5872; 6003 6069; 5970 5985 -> 0.50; 11.3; 11.1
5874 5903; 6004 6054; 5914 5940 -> -1.39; 9.82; 11.2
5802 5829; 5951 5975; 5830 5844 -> -0.54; 11.3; 10.9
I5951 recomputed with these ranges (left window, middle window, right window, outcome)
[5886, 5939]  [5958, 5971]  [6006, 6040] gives -0.63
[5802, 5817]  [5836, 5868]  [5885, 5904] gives -3.23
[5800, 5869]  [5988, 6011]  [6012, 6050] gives 0.45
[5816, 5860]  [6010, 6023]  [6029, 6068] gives 0.53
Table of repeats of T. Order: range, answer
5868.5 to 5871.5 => 11.5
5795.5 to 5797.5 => 10.1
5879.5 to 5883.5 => 10.2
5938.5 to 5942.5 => 11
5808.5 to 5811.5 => 10.8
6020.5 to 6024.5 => 10.6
